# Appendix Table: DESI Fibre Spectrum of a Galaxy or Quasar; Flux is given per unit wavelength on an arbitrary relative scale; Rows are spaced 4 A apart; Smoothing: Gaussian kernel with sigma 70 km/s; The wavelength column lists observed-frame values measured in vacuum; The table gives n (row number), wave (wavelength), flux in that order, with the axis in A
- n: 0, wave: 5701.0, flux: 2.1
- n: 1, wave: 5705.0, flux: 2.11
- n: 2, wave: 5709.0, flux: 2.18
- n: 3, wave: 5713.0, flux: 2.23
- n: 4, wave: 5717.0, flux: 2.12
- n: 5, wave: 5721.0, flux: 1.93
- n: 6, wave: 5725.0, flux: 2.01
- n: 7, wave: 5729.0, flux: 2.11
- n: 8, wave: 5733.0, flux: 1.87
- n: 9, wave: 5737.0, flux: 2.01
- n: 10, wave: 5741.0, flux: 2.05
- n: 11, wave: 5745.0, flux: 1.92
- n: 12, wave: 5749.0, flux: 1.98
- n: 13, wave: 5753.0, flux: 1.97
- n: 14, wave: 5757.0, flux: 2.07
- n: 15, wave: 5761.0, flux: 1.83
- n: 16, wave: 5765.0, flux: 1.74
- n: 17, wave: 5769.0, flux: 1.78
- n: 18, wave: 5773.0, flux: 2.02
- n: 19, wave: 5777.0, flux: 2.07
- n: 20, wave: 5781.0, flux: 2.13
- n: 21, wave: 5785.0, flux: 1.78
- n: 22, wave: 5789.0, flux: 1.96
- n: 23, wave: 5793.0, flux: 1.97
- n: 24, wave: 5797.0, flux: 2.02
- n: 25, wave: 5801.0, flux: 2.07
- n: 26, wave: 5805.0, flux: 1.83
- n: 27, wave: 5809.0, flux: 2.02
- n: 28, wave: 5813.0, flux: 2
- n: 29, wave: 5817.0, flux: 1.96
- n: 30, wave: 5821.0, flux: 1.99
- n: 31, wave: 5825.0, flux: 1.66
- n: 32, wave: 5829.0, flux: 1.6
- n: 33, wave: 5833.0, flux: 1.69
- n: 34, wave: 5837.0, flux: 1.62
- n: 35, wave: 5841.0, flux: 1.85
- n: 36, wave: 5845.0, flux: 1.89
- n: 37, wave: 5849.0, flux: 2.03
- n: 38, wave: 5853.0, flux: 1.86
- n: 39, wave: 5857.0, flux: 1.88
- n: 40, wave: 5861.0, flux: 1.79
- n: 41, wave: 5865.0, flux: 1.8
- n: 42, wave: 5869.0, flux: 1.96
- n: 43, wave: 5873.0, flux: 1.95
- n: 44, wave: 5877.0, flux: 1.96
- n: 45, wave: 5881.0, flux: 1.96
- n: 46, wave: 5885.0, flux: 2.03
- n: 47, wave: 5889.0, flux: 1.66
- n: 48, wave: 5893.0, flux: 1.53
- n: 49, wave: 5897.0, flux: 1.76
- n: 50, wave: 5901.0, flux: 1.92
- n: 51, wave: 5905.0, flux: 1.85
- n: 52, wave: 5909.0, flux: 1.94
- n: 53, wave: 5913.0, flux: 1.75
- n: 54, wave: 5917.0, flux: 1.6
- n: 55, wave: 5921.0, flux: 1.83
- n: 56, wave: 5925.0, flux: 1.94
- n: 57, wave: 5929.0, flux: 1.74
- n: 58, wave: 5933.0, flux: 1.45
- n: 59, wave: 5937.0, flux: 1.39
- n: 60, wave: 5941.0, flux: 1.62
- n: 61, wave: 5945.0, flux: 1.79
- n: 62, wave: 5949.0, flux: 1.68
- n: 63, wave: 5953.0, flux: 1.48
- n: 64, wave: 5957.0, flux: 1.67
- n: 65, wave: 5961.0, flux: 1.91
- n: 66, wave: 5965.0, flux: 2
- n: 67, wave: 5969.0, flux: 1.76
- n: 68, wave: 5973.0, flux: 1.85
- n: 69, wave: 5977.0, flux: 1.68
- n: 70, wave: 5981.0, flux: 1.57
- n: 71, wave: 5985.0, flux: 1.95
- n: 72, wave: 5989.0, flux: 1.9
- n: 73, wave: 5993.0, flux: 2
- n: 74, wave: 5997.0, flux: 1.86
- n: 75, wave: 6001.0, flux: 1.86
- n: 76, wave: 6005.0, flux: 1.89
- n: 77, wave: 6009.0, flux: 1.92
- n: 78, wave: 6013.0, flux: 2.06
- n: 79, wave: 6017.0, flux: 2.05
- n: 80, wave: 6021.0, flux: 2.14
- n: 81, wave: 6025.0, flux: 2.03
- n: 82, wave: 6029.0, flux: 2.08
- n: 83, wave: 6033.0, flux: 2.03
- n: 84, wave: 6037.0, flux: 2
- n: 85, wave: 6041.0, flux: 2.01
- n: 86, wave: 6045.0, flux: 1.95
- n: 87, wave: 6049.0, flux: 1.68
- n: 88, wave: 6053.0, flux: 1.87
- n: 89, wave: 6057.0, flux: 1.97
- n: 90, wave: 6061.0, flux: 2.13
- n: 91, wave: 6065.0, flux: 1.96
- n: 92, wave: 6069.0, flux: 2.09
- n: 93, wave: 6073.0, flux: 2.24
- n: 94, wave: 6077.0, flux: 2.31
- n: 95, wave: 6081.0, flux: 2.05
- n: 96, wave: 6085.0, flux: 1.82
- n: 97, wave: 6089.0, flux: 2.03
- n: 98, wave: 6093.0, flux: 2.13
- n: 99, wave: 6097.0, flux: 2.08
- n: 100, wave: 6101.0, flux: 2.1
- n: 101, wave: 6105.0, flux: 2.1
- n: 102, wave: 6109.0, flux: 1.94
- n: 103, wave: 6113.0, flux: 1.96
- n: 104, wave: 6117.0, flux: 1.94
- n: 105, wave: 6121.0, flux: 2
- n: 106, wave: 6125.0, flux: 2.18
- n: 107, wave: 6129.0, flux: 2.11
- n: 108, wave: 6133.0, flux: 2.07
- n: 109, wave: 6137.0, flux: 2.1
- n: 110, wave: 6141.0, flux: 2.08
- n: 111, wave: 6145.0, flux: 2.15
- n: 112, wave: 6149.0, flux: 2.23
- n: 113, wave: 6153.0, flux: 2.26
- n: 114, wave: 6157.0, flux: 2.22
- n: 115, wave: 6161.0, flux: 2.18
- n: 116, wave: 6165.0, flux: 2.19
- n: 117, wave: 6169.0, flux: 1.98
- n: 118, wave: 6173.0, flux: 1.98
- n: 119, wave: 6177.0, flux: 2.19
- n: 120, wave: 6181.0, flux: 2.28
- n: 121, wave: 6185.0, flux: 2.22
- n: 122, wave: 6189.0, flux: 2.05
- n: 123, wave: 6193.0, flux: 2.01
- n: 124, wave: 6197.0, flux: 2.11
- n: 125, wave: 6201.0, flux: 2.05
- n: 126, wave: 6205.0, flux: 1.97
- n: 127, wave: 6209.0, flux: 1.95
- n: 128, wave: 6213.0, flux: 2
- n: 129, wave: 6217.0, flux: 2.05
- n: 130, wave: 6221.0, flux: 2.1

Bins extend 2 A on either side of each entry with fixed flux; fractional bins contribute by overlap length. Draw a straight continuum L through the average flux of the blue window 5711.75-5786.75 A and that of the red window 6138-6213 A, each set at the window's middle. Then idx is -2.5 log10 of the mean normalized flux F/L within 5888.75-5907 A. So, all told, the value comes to 0.16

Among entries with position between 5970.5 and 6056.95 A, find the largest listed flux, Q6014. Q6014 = 2.14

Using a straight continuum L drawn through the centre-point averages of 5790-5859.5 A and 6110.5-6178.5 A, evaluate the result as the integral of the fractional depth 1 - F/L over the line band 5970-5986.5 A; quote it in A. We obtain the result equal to 1.92 A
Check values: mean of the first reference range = 1.88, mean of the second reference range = 2.11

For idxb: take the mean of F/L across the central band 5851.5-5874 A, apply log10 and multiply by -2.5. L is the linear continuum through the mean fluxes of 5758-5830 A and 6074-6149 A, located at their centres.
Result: 0.047 mag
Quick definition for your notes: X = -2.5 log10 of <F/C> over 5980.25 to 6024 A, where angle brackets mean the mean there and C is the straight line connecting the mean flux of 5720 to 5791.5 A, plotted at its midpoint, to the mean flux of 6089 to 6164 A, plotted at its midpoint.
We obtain 0.06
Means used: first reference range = 1.96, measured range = 1.94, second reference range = 2.1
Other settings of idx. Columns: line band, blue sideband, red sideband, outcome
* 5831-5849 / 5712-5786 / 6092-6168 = 0.12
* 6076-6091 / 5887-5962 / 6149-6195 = -0.03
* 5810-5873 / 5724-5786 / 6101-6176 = 0.08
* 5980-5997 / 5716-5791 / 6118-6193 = 0.10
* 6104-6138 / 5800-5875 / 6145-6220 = 0.01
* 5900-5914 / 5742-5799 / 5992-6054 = 0.05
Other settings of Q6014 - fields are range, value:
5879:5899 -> 2.03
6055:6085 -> 2.31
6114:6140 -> 2.18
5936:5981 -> 2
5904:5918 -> 1.94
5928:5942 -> 1.74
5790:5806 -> 2.07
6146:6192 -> 2.28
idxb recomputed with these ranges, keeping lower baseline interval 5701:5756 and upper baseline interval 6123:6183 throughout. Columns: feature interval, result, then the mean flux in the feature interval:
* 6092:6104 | 0.02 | 2.1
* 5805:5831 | 0.11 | 1.87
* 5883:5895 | 0.19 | 1.74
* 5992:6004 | 0.11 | 1.9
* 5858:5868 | 0.14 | 1.82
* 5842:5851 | 0.07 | 1.95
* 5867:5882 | 0.06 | 1.96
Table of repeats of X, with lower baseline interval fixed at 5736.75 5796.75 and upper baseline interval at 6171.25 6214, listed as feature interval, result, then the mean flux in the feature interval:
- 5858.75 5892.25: 0.06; 1.88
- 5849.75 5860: 0.05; 1.88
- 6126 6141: -0.02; 2.1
